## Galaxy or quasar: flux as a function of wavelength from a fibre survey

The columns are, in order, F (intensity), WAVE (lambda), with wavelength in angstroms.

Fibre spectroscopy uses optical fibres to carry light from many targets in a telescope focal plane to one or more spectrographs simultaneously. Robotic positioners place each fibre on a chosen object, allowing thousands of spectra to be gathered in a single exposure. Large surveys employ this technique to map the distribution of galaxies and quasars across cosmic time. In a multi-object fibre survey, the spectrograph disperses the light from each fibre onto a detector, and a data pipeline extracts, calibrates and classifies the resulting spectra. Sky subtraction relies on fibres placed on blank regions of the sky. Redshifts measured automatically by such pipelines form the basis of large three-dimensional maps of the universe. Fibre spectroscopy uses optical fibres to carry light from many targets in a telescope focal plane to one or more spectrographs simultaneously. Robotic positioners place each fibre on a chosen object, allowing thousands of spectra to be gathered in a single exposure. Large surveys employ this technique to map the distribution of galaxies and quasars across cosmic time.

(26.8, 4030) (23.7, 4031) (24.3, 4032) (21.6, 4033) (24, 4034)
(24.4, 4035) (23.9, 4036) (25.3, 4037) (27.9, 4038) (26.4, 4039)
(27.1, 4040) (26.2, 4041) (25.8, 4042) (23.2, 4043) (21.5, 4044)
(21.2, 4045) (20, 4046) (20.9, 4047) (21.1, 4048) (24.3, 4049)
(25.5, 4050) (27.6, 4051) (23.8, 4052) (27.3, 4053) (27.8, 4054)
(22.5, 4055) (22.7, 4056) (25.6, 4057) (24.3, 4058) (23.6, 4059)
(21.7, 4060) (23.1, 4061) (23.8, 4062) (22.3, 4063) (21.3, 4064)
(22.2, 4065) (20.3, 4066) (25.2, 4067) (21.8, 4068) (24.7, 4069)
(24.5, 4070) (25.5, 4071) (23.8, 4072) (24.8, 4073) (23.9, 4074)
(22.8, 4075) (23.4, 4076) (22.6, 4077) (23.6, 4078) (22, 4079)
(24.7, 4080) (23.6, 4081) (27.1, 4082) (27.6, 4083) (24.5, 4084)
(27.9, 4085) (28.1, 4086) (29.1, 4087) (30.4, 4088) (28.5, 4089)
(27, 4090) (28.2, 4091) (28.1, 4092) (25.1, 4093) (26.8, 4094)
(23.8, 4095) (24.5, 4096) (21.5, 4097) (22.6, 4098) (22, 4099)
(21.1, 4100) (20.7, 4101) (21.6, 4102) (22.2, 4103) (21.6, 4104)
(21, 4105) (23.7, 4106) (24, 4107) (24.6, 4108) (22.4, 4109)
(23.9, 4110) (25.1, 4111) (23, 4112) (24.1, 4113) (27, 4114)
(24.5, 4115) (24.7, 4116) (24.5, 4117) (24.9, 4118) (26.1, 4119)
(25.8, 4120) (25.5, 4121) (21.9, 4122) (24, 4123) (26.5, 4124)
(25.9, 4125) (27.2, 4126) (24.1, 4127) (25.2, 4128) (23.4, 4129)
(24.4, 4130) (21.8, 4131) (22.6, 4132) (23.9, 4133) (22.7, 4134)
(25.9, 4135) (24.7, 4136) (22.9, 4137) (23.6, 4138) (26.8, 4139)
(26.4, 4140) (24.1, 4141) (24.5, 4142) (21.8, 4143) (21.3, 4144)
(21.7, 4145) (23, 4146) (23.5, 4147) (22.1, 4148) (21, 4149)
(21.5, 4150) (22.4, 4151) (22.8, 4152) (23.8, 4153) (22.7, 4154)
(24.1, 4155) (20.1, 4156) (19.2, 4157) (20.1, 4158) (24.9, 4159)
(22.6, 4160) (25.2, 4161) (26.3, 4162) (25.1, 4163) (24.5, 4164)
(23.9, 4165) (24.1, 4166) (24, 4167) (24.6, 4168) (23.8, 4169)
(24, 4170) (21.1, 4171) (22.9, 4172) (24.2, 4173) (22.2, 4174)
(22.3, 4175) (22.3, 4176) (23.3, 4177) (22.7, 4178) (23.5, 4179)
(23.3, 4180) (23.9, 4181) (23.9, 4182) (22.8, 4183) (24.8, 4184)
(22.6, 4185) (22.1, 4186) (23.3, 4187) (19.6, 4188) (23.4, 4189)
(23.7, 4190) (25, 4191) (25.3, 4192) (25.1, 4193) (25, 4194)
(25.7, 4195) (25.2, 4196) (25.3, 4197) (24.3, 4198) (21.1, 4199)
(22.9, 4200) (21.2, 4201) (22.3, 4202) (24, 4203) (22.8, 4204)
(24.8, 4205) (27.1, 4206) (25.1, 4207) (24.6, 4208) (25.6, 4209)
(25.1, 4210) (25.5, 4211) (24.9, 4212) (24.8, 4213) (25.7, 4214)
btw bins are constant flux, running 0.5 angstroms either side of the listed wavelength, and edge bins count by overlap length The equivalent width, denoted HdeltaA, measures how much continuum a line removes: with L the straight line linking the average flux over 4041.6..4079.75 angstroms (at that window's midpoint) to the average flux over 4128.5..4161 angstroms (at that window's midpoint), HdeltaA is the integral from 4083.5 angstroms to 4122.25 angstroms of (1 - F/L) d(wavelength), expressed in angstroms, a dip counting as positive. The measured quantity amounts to -2.4 angstroms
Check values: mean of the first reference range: 23.5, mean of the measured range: 24.7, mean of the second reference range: 23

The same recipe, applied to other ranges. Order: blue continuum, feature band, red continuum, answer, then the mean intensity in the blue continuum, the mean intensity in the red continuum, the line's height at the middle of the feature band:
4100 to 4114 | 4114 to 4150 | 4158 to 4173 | -1.07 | 23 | 23.9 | 23.4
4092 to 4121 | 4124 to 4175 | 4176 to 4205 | 0.28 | 23.8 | 23.5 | 23.6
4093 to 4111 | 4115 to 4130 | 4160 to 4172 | -1.04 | 23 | 24.1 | 23.3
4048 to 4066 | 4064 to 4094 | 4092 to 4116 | -1.87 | 23.9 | 23.5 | 23.7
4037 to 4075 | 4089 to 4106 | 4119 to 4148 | 0.19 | 23.9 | 24.1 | 24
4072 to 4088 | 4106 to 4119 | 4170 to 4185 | 0.03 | 25.2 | 23.1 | 24.5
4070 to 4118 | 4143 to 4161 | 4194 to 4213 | 1.62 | 24.5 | 24.3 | 24.4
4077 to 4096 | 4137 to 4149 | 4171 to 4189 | 0.42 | 26.3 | 22.9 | 24.2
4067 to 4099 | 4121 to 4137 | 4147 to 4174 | -0.21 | 25.2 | 23.1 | 24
